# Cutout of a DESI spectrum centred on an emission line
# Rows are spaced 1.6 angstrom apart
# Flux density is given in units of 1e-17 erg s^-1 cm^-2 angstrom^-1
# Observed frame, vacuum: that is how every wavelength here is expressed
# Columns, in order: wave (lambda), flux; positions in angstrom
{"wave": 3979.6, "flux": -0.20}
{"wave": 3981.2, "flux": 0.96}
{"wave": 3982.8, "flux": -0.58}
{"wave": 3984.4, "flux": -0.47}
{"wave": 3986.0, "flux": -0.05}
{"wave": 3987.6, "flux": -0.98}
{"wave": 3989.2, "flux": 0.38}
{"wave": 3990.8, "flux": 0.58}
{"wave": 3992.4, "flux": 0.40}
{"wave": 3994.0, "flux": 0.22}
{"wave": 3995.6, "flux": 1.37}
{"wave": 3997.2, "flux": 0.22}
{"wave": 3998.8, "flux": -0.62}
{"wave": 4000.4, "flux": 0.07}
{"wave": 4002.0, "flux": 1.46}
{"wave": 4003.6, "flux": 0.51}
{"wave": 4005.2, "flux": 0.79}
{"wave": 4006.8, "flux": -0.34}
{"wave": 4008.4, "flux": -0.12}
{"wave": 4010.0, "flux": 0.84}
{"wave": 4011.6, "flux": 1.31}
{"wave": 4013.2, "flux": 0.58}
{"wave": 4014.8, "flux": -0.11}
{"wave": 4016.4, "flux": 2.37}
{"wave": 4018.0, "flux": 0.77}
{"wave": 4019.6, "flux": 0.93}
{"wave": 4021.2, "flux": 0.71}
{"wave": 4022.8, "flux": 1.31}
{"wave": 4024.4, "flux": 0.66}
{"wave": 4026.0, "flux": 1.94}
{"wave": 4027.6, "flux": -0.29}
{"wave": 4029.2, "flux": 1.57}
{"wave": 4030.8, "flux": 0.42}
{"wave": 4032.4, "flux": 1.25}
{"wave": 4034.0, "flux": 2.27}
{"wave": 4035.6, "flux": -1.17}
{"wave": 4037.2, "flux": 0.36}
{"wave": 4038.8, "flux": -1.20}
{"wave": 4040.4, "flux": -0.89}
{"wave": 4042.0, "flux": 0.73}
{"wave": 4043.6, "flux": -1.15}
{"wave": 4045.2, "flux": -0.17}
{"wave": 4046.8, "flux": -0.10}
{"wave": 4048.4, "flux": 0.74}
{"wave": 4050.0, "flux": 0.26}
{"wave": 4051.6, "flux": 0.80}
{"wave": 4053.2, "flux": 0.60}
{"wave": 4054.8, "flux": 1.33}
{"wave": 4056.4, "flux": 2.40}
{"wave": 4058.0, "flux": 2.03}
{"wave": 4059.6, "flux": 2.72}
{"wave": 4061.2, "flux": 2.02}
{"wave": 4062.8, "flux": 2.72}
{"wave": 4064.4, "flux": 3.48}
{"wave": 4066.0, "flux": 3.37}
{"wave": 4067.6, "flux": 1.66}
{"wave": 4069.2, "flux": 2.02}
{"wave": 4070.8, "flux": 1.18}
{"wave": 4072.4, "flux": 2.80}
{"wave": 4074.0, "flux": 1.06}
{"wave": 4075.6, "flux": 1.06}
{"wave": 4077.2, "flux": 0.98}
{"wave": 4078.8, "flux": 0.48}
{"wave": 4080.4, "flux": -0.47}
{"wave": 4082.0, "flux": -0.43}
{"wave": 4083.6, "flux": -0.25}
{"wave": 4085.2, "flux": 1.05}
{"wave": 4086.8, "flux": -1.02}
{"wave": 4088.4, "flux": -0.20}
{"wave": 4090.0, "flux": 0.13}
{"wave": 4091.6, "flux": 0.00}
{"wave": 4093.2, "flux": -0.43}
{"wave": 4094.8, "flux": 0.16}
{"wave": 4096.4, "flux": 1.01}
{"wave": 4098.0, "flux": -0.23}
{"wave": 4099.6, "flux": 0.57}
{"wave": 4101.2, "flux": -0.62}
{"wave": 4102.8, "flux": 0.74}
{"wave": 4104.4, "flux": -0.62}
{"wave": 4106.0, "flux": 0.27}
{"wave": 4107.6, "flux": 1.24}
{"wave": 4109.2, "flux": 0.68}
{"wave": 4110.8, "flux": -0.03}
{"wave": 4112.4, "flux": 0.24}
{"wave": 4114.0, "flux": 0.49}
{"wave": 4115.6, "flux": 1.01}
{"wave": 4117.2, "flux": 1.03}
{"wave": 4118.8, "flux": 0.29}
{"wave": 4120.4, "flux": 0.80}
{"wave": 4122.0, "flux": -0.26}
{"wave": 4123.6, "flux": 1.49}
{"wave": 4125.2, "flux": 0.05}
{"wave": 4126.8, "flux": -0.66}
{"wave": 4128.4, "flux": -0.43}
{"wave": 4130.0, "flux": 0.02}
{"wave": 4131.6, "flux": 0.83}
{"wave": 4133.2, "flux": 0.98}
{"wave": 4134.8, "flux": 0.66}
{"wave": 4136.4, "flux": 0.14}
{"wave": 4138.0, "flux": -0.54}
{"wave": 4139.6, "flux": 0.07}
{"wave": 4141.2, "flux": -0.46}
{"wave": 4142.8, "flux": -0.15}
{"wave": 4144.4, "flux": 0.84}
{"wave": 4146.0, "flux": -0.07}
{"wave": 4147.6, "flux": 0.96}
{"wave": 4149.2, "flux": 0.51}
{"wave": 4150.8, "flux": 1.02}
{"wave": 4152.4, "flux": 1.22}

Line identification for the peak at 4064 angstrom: C IV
